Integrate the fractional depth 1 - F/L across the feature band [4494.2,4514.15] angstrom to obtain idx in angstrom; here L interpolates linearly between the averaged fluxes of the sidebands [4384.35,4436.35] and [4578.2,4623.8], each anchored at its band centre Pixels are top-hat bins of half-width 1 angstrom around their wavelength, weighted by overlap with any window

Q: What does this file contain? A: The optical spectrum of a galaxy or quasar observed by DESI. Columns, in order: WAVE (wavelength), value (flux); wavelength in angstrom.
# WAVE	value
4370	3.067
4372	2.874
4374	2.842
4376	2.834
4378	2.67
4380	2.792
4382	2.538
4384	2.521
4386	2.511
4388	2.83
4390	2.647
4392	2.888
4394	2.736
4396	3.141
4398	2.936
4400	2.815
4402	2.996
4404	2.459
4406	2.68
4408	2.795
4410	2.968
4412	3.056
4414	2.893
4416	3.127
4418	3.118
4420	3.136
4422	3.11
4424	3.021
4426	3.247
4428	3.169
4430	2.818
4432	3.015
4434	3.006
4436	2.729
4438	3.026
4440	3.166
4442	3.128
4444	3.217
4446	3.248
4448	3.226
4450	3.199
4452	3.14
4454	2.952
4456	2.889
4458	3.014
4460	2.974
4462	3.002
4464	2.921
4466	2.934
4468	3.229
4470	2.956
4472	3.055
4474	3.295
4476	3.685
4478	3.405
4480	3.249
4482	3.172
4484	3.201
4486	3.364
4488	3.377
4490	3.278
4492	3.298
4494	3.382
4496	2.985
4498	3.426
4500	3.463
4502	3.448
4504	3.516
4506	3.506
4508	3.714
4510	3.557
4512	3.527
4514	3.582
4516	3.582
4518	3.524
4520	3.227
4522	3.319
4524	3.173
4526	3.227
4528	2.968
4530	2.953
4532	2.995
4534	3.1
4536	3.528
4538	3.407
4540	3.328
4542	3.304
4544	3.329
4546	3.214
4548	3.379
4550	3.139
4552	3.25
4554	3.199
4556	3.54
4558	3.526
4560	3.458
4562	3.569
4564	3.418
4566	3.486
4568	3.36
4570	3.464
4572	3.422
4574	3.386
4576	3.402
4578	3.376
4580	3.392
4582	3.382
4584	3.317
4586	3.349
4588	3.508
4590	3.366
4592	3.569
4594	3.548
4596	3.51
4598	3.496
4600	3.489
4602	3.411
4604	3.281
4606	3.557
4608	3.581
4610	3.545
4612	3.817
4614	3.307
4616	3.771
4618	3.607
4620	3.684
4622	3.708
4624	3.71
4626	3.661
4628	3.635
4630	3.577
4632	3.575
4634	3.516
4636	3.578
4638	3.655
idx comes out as -1.6 angstrom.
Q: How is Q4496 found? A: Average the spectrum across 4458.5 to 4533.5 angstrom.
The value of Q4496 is 3.28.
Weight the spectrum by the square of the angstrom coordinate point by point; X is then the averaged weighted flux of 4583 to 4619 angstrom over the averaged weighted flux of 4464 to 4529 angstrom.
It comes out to 1.10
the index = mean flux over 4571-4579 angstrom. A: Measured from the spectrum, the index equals 3.4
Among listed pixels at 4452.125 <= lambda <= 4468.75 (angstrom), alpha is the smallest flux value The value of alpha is 2.889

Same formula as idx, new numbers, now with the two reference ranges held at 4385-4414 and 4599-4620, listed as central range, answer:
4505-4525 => -1.6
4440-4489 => -1.8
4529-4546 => 0.3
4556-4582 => -0.3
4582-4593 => 0.2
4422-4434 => -0.6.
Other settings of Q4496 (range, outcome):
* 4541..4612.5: 3.42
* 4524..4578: 3.32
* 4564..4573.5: 3.43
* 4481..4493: 3.28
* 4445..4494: 3.17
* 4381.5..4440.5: 2.9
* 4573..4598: 3.43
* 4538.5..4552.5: 3.28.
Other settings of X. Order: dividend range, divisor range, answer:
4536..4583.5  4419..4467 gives 1.17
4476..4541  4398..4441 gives 1.17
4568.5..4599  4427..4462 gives 1.20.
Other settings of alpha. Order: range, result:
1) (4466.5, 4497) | 2.956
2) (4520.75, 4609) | 2.953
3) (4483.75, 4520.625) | 2.985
